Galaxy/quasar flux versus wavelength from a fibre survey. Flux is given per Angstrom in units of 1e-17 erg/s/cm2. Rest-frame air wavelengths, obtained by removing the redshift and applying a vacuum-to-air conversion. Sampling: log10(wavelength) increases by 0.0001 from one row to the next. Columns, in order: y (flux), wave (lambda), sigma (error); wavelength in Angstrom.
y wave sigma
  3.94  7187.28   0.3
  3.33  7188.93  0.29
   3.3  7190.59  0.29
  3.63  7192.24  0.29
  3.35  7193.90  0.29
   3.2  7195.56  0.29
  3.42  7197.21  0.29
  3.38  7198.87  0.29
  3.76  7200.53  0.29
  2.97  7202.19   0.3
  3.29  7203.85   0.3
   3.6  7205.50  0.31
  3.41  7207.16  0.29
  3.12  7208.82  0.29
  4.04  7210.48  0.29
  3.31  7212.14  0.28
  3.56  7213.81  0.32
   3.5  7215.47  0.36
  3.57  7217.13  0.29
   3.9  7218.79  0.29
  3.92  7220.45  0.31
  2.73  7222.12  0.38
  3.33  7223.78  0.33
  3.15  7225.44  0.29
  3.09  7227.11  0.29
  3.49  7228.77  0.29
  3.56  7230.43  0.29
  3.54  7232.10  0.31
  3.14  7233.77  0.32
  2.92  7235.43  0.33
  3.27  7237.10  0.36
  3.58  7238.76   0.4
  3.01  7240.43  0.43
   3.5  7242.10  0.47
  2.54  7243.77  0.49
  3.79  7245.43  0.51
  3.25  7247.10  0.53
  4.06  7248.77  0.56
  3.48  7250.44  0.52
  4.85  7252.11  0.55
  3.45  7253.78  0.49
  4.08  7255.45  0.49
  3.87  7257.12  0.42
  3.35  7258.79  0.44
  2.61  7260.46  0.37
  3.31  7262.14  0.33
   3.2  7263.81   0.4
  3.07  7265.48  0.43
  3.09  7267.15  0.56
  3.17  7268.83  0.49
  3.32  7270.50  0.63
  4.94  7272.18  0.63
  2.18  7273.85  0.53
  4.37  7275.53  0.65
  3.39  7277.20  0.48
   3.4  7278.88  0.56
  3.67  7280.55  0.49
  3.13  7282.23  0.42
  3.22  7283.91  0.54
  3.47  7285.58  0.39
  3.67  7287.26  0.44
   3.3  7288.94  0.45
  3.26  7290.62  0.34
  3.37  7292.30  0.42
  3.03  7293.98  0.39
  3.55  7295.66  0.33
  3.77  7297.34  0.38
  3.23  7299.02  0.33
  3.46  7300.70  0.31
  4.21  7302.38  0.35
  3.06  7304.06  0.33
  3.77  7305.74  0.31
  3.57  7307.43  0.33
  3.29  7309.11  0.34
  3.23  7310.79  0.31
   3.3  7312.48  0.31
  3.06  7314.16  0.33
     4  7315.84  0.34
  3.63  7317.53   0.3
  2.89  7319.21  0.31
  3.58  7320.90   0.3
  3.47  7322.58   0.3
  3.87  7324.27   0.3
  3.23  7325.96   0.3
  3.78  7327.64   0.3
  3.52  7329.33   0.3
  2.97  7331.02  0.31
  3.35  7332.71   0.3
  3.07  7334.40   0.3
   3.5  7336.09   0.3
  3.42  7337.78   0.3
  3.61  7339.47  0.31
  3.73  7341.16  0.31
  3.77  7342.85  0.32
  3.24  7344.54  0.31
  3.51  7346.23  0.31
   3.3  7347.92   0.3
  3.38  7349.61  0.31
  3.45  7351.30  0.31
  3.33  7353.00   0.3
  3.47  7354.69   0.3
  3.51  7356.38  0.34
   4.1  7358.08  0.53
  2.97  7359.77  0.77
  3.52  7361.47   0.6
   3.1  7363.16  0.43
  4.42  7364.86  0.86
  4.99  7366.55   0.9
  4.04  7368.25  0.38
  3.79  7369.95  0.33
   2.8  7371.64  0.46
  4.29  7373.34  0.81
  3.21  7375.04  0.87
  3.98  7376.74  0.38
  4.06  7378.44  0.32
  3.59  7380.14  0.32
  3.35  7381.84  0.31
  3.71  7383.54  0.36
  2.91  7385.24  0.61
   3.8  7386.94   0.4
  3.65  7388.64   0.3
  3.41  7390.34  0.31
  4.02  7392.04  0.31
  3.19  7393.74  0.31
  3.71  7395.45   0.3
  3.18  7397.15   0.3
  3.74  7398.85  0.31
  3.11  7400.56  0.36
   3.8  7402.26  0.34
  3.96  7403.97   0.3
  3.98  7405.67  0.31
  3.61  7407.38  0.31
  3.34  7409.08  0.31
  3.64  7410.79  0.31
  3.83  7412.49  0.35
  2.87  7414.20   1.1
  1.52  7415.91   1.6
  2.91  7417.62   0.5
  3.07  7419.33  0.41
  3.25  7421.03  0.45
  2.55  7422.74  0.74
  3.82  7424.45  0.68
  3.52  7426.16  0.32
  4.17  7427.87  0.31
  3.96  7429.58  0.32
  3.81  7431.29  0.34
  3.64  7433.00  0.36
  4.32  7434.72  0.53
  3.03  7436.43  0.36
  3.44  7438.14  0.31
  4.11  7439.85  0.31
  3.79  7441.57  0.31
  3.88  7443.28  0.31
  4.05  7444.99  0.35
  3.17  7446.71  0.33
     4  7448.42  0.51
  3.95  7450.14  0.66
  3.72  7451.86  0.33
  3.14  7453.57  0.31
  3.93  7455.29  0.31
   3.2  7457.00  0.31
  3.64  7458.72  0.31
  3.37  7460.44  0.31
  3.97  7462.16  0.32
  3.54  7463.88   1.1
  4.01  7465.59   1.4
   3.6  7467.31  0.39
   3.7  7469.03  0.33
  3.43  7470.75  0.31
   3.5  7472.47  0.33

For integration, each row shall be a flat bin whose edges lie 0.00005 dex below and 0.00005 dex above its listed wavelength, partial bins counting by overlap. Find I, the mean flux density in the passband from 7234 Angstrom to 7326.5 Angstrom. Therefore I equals 3.44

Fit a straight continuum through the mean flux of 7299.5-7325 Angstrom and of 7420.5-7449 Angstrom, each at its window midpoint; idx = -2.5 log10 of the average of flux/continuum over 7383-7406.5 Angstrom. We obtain 0.01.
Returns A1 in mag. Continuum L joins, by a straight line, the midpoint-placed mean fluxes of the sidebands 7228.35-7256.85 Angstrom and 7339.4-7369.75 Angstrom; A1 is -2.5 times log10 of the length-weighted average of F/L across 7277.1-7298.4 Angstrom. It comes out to 0.05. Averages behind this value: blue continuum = 3.51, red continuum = 3.64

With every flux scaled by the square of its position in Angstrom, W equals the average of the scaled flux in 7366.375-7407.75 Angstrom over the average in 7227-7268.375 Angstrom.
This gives 1.1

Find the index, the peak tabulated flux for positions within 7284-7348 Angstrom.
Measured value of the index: 4.21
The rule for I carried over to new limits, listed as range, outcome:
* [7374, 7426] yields 3.43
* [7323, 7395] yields 3.57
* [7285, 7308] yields 3.48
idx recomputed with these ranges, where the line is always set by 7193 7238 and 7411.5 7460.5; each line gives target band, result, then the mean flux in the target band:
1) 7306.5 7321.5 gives 0.02 mag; 3.39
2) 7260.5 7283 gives 0.01 mag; 3.38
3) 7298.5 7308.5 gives -0.04 mag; 3.55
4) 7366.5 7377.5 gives -0.09 mag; 3.79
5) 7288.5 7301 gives 0.02 mag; 3.37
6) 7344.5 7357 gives 0.02 mag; 3.41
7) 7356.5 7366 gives -0.06 mag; 3.66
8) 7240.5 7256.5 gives -0.07 mag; 3.64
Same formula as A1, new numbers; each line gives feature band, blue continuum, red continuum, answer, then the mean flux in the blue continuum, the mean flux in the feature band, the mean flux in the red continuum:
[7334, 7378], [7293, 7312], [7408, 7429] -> -0.08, 3.47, 3.61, 3.22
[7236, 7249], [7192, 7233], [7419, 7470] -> 0.04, 3.43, 3.33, 3.65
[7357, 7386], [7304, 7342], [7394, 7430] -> -0.09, 3.44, 3.7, 3.4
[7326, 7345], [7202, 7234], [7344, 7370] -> 0.05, 3.42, 3.45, 3.63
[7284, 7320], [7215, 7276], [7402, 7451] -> 0.01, 3.43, 3.43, 3.55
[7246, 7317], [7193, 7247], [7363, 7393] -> 0.01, 3.37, 3.48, 3.74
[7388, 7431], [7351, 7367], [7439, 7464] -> 0.08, 3.66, 3.44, 3.7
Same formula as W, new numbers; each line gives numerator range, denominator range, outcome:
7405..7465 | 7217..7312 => 1.08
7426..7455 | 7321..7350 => 1.12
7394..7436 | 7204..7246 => 1.08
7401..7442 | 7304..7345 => 1.04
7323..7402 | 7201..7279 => 1.07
